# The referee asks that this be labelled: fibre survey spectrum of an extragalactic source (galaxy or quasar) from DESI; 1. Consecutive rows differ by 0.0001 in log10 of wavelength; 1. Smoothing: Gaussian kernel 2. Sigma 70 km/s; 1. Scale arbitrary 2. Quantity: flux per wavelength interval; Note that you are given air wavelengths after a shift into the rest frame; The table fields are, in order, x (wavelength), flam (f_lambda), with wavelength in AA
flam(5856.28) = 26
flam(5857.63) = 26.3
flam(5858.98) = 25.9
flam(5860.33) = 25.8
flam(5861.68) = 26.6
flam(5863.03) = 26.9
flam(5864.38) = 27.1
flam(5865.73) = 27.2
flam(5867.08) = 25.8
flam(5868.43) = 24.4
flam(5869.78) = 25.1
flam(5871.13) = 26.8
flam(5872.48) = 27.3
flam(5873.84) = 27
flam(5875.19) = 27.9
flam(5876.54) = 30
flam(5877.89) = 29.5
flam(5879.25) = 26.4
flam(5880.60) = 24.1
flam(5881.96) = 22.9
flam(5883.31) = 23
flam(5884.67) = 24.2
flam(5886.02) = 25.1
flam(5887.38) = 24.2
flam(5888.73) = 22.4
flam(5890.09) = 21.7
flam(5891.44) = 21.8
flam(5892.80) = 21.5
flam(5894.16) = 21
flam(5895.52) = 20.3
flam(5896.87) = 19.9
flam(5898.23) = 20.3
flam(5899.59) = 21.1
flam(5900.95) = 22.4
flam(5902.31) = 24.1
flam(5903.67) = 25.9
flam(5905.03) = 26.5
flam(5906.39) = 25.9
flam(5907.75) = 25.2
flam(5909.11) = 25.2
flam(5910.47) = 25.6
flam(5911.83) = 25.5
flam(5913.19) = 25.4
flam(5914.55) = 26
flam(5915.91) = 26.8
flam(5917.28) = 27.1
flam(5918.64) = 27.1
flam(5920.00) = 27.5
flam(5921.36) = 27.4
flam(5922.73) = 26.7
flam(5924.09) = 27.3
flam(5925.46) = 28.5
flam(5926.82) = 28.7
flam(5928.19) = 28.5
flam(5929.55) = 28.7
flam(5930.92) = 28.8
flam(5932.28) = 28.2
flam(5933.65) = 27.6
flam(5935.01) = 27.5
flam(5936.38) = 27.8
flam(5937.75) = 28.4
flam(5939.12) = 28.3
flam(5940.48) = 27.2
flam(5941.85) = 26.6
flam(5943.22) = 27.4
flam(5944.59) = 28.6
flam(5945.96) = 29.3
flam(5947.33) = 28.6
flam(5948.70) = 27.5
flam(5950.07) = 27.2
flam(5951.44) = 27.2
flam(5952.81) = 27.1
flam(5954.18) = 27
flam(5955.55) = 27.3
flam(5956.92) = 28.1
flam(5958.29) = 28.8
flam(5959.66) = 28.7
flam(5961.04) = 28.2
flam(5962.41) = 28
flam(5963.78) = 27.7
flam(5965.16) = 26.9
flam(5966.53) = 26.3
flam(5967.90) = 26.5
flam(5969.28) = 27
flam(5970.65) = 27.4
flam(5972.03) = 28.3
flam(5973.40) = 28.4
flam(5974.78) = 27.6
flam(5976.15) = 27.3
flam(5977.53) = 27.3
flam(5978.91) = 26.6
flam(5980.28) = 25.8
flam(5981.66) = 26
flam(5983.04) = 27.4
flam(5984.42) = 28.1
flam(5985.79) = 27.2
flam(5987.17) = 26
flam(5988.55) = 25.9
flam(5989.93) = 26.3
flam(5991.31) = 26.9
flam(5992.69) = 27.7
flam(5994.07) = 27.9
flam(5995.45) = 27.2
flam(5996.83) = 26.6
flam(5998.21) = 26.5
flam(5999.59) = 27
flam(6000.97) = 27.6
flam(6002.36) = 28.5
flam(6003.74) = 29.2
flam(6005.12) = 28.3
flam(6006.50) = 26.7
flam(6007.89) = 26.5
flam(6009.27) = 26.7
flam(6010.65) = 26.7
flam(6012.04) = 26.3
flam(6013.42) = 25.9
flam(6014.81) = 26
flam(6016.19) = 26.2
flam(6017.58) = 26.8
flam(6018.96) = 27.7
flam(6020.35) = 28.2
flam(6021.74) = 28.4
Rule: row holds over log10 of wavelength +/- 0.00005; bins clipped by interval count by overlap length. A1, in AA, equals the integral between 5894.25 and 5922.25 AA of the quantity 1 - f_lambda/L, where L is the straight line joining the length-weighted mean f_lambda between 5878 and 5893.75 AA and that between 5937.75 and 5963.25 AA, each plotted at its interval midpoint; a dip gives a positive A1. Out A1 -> 0.4 AA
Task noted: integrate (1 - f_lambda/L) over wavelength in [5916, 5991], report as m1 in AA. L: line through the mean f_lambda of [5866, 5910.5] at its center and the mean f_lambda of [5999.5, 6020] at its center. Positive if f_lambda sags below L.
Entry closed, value -4.9 AA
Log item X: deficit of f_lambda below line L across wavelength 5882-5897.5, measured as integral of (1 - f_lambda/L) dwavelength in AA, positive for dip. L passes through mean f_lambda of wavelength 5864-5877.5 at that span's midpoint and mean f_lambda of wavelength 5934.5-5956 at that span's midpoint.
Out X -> 2.7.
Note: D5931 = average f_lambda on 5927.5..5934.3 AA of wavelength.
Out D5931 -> 28.4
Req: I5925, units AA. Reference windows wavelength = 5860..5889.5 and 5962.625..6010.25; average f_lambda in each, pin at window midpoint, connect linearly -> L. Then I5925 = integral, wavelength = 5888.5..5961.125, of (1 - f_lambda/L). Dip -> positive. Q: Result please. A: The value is 0.8 AA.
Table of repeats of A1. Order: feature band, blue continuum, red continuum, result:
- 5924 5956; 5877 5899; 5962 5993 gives -3.19 AA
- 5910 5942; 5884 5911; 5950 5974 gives -2.90 AA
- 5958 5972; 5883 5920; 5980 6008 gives -0.75 AA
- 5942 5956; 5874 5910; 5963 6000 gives -0.95 AA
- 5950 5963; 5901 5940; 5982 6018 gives -0.40 AA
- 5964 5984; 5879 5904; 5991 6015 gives -0.86 AA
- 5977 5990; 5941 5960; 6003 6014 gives 0.34 AA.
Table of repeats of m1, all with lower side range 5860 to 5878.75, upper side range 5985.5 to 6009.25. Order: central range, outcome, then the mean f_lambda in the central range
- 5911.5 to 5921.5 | 0.17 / 26.6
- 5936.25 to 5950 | -0.44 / 27.9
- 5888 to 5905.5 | 3.13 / 22.2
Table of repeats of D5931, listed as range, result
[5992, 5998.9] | 27.2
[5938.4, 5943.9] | 27.4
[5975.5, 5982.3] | 26.6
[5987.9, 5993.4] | 26.7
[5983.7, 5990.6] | 26.7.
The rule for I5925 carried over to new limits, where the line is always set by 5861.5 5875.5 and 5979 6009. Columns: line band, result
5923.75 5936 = -0.6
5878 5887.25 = 0.7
